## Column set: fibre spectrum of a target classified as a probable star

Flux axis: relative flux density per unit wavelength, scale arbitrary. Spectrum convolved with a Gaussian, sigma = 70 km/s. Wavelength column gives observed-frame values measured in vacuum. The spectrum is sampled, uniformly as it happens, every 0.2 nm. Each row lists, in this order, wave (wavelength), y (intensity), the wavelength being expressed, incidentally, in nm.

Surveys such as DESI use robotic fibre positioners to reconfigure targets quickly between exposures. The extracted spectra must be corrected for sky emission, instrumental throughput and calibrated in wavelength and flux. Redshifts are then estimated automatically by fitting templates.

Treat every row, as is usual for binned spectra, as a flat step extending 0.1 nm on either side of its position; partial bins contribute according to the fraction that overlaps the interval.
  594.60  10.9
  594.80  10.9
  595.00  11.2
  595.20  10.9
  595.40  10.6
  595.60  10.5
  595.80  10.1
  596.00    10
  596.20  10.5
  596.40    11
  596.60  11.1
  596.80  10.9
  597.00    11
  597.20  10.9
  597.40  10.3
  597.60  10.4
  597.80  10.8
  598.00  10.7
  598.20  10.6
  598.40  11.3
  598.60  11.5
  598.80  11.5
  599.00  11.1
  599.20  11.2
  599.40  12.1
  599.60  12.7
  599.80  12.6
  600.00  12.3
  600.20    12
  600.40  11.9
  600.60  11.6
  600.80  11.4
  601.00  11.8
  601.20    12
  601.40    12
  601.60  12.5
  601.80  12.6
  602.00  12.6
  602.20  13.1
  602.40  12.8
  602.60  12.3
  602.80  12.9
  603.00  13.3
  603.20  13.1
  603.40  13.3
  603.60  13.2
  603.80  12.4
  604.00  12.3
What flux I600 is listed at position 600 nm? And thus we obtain 12.3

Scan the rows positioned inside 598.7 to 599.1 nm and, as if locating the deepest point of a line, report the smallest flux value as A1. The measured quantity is 11.1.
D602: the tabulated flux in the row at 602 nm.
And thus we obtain 12.6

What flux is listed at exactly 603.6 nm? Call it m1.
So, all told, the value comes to 13.2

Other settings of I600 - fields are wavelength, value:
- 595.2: 10.9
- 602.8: 12.9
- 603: 13.3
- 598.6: 11.5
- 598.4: 11.3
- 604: 12.3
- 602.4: 12.8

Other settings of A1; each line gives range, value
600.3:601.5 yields 11.4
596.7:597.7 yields 10.3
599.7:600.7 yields 11.6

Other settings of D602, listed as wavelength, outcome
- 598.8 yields 11.5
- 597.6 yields 10.4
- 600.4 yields 11.9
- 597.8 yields 10.8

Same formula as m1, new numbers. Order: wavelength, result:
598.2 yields 10.6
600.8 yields 11.4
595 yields 11.2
